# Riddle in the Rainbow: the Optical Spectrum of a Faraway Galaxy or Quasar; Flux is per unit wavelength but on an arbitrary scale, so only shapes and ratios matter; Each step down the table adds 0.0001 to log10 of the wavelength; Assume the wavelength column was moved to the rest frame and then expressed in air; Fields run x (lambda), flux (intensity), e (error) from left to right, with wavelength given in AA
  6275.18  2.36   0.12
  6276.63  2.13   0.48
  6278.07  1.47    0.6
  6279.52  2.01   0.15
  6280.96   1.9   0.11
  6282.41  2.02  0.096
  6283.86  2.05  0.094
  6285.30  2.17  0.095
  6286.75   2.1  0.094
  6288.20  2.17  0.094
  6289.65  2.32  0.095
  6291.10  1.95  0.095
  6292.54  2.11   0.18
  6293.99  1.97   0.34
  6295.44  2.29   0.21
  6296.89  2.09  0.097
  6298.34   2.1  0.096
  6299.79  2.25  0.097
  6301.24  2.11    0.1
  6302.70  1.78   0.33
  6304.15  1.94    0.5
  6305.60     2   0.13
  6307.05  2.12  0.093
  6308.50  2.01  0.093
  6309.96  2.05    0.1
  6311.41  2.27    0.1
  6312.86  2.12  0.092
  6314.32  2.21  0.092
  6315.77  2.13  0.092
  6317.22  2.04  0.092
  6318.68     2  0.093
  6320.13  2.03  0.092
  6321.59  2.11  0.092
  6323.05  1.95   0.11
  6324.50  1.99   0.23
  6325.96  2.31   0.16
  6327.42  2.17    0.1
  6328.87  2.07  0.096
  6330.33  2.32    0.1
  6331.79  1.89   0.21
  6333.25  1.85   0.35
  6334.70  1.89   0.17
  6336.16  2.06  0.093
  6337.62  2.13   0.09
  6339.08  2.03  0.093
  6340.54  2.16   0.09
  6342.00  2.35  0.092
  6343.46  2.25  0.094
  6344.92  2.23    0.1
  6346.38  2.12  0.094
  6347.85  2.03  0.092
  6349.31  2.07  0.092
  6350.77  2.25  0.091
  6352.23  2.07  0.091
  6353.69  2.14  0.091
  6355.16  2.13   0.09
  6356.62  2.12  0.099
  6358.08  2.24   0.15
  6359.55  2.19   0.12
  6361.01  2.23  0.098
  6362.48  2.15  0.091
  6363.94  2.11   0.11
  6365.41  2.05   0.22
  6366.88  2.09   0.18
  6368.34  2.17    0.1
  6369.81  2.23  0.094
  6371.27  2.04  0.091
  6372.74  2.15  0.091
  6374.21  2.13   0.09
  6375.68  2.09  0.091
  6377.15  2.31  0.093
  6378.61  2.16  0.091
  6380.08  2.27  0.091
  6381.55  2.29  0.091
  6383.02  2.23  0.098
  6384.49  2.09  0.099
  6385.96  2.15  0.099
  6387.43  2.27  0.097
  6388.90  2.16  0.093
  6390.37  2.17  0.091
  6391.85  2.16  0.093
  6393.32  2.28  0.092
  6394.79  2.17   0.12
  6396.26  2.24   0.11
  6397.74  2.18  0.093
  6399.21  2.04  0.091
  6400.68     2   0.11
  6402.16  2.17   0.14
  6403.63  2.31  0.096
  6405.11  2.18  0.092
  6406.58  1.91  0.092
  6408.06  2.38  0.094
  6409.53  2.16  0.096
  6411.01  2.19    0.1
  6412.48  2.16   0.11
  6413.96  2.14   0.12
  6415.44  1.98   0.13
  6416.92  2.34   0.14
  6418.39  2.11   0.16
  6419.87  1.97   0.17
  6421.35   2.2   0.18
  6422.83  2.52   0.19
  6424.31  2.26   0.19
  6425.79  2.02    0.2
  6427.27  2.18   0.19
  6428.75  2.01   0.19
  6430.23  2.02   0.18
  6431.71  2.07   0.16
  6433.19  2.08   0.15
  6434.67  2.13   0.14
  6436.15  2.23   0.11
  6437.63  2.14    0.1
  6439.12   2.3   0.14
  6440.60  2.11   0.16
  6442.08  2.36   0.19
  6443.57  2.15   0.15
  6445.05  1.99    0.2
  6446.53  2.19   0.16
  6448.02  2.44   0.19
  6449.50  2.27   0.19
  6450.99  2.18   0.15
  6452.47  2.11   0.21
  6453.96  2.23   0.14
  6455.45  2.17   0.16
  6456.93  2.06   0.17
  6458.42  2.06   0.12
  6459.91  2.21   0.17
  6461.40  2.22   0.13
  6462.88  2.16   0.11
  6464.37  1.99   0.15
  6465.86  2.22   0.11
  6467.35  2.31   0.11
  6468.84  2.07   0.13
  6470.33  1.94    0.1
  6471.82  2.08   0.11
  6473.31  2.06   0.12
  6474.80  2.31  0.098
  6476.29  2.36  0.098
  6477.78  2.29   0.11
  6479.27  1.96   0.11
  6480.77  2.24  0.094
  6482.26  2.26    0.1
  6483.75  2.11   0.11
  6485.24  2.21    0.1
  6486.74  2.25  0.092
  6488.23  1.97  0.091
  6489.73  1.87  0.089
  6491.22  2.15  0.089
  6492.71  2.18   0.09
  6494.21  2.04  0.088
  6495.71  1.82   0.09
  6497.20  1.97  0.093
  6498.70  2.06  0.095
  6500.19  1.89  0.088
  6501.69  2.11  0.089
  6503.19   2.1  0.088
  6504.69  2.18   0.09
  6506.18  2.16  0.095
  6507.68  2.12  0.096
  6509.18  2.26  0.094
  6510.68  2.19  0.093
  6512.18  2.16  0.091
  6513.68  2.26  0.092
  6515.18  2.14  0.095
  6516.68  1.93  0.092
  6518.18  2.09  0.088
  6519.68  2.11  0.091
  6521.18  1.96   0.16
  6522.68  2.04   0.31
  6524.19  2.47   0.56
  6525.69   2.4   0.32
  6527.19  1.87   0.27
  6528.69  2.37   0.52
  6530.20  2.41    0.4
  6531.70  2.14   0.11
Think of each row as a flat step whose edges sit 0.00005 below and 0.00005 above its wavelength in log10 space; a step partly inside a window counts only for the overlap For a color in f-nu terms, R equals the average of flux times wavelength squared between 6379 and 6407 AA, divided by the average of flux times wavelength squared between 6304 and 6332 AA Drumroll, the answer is 1.06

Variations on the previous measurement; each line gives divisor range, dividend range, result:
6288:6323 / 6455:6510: 1.07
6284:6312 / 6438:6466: 1.09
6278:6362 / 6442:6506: 1.07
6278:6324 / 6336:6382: 1.06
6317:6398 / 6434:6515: 1.04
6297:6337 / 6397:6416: 1.07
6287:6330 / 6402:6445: 1.07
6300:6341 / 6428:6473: 1.08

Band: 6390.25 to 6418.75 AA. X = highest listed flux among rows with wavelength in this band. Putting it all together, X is 2.38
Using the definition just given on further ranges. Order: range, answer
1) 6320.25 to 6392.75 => 2.35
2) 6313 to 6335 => 2.32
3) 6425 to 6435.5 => 2.18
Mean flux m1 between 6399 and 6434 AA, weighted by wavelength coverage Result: 2.14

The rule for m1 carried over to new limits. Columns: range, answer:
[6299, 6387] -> 2.12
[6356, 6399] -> 2.17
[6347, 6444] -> 2.16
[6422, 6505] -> 2.14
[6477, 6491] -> 2.13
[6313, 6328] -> 2.09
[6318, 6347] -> 2.1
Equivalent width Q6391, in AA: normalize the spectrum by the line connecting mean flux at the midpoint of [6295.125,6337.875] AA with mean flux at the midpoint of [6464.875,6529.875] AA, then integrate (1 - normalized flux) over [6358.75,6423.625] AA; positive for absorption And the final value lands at -2.3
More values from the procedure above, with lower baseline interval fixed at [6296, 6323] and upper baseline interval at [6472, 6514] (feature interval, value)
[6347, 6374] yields -0.6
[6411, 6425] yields -0.6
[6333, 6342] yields 0.1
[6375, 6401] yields -1.1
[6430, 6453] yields -0.7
